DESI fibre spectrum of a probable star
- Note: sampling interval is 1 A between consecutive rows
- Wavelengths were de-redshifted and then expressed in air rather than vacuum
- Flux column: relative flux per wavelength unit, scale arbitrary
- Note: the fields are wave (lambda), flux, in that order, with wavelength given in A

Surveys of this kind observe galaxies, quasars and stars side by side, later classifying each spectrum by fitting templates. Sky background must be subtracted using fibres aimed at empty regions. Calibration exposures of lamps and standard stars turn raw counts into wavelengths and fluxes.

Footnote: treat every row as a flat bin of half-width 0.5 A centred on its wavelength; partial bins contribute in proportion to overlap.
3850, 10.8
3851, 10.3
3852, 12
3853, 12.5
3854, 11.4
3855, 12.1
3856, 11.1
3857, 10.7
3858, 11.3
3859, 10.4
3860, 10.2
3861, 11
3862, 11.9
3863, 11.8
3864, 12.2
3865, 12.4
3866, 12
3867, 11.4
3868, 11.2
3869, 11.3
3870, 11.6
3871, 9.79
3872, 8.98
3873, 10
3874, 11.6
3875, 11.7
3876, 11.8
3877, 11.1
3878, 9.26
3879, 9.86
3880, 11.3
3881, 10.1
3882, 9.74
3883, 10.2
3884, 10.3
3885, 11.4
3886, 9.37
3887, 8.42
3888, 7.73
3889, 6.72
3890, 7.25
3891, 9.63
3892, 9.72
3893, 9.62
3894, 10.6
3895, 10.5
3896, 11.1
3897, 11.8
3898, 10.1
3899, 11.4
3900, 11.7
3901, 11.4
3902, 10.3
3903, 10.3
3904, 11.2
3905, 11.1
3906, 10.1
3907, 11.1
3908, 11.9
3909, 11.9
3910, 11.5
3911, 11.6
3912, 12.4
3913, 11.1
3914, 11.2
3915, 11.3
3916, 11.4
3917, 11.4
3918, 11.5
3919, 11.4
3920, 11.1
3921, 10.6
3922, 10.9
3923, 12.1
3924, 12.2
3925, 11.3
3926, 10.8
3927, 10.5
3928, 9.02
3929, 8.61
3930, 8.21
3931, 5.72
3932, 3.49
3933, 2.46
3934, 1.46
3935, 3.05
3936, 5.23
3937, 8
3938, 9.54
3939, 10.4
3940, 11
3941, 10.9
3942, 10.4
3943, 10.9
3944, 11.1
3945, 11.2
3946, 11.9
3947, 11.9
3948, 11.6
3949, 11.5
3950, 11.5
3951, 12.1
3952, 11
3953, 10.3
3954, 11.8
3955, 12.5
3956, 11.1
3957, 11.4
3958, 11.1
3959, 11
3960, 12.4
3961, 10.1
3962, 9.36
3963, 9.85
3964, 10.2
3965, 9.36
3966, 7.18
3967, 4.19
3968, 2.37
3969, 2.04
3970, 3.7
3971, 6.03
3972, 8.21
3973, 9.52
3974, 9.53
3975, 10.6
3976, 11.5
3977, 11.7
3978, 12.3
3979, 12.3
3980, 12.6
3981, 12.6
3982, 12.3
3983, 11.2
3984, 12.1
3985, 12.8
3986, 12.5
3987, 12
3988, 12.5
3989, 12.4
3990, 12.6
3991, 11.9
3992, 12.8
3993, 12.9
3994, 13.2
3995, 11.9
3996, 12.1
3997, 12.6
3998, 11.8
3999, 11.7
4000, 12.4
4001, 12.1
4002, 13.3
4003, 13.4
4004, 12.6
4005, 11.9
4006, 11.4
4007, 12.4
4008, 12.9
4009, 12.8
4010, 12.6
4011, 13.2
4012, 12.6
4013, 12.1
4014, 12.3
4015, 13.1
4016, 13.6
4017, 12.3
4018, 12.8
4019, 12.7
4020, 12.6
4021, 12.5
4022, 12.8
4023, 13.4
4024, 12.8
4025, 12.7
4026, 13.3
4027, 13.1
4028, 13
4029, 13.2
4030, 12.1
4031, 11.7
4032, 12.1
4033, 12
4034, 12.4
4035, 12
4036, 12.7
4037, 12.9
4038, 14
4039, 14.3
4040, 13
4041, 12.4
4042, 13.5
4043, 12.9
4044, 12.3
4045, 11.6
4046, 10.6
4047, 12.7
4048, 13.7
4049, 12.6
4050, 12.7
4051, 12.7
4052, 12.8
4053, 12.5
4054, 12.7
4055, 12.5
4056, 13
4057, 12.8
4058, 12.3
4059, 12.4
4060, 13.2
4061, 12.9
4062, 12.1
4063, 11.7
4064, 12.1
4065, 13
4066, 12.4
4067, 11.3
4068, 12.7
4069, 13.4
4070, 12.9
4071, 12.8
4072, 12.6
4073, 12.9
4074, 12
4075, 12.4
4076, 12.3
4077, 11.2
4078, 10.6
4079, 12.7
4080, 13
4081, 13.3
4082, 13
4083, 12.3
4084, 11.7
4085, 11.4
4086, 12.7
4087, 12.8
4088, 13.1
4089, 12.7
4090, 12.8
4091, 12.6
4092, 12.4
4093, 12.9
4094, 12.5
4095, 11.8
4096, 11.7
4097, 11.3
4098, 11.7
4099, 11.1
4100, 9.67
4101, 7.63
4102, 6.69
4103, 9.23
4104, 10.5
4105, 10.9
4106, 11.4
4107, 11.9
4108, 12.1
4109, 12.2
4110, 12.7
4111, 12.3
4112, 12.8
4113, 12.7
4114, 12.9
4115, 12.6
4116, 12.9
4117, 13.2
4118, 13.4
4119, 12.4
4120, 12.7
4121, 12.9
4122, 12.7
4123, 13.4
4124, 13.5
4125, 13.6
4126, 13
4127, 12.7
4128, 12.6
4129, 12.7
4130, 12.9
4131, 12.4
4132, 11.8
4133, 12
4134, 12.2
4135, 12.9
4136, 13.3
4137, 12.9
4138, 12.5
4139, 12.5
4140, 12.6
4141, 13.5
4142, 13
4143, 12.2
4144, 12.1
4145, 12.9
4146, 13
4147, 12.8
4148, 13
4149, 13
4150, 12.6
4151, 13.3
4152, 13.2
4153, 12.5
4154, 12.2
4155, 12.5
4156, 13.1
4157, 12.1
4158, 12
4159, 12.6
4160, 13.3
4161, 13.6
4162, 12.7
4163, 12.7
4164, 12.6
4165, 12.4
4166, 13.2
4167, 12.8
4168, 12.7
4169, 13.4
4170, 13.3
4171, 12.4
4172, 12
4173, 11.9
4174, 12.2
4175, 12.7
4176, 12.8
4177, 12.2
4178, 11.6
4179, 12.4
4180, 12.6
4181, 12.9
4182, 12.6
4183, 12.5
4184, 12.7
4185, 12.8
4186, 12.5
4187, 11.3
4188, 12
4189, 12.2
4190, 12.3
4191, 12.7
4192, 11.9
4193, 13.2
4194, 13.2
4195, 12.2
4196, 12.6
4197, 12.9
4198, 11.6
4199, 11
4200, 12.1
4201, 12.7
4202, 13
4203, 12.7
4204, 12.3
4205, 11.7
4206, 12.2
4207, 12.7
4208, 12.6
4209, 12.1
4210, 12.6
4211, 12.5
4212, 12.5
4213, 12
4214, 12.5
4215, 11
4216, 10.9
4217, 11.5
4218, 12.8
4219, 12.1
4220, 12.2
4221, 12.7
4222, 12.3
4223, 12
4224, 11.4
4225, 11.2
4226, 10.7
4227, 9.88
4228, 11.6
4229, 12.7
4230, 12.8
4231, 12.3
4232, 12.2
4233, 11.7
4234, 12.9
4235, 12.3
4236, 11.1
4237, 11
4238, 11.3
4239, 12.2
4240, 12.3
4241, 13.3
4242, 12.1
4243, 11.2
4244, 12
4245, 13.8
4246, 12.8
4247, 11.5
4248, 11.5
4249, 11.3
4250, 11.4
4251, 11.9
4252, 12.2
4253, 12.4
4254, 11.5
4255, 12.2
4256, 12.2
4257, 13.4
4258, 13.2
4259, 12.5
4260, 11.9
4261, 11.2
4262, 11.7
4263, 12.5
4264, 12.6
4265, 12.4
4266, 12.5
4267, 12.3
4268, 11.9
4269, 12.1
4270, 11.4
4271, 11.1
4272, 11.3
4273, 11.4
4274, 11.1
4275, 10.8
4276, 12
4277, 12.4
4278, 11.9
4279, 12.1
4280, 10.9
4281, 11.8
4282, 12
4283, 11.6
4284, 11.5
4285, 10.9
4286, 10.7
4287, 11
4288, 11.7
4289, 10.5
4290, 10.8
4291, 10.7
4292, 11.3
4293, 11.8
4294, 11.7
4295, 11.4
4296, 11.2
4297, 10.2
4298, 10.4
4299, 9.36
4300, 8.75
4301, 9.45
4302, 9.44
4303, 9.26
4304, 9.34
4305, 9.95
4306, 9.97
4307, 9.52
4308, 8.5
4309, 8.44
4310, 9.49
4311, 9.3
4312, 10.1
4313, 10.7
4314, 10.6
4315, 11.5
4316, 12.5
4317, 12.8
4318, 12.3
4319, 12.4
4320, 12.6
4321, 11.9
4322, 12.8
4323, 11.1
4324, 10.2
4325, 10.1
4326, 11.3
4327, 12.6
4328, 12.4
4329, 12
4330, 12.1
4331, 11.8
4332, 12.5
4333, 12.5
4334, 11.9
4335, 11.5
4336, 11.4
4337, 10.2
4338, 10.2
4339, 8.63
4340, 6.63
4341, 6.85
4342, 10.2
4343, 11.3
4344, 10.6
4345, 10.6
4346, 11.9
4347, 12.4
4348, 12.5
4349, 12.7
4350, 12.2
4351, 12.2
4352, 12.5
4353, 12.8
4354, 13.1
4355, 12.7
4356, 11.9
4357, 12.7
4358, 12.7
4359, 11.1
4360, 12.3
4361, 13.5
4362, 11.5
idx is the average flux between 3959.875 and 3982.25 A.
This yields 9.04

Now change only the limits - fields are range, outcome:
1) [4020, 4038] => 12.7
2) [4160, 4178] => 12.7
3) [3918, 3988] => 9.78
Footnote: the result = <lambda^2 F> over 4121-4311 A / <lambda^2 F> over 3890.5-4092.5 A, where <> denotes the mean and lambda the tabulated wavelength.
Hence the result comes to 1.17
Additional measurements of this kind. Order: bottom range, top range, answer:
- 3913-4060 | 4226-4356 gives 1.17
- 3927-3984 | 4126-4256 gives 1.48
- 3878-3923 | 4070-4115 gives 1.24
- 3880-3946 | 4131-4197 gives 1.44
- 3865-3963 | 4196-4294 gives 1.36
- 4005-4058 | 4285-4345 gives 0.97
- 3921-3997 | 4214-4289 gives 1.36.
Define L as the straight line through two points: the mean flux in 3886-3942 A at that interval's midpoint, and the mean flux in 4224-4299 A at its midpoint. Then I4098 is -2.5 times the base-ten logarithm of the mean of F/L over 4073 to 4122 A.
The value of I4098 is -0.11 mag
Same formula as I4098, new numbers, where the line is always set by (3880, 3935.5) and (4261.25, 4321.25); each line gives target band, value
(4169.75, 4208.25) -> -0.15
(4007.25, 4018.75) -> -0.24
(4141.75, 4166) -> -0.19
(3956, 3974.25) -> 0.21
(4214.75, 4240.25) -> -0.09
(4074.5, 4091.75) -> -0.19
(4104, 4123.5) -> -0.19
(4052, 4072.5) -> -0.21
